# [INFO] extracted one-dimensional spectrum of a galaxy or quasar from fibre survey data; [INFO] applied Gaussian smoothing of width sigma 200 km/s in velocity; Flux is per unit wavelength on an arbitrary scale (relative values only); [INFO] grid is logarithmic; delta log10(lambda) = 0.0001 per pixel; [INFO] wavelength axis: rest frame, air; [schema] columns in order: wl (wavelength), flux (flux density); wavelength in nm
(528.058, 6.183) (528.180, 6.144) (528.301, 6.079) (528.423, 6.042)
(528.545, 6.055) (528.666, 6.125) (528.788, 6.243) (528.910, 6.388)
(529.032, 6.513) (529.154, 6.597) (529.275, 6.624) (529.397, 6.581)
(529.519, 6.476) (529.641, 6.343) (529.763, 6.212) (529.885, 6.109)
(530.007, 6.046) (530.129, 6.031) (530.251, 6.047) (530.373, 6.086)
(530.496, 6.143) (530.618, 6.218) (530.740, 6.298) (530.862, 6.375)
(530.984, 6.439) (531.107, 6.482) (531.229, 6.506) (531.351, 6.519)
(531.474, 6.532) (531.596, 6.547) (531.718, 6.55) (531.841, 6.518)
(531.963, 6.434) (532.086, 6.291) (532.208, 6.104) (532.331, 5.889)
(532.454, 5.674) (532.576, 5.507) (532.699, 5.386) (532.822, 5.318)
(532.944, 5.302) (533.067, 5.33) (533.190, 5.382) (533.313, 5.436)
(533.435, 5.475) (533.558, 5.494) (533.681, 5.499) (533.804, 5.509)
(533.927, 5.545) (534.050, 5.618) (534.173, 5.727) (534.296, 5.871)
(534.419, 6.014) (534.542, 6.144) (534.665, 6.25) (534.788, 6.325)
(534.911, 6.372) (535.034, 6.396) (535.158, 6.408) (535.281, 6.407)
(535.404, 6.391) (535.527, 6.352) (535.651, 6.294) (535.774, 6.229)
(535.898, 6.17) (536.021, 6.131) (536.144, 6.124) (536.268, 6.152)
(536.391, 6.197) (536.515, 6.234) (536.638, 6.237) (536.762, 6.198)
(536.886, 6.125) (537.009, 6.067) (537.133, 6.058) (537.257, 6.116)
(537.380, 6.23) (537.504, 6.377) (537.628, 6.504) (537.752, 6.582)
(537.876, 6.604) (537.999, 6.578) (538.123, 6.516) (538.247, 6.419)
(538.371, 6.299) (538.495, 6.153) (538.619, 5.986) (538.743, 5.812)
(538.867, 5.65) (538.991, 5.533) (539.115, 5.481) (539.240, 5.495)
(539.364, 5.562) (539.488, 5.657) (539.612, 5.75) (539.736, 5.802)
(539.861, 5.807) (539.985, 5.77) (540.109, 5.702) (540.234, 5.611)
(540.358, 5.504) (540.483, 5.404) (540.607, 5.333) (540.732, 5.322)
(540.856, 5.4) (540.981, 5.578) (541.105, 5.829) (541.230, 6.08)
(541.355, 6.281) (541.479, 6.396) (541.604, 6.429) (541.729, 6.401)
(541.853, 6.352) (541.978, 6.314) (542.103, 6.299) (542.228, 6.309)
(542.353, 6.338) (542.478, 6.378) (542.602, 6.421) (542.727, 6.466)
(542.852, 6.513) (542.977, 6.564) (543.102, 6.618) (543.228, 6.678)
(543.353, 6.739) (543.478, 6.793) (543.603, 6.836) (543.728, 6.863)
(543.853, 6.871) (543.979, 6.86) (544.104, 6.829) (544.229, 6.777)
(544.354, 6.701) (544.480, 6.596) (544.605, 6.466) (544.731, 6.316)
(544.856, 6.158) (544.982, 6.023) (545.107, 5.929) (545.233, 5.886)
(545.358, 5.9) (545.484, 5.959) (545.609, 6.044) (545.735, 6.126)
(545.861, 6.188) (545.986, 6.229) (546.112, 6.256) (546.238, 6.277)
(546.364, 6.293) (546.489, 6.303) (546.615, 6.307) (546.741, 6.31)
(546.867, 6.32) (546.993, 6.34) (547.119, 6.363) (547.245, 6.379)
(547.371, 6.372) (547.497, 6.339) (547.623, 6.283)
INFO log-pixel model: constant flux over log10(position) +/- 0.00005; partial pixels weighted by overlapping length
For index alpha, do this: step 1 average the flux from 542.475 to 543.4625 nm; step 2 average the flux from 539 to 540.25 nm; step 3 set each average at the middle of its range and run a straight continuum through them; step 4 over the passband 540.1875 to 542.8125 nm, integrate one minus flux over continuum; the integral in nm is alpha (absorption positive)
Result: 0.06 nm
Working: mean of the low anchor 5.66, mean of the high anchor 6.57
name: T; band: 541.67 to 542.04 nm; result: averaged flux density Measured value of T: 6.36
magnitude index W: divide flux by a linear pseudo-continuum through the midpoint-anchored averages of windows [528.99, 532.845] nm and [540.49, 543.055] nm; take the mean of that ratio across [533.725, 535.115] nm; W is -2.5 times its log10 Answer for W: 0.04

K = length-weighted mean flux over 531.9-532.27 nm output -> 6.28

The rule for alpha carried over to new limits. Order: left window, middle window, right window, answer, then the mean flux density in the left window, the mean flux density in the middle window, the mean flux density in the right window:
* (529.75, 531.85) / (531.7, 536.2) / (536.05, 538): 0.25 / 6.31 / 5.94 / 6.26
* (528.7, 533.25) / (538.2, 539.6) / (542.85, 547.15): 0.11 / 6.16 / 5.81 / 6.4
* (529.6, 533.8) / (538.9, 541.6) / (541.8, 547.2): 0.25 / 6.01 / 5.7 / 6.4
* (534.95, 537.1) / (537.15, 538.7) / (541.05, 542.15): -0.02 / 6.24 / 6.35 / 6.27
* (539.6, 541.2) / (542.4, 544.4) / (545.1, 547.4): -0.26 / 5.6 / 6.68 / 6.2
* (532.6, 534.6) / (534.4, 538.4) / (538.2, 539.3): -0.40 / 5.56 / 6.29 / 5.86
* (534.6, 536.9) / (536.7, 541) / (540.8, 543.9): 0.28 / 6.26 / 5.92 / 6.39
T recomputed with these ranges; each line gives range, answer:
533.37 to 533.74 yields 5.5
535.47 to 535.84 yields 6.27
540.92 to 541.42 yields 5.95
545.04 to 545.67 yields 5.95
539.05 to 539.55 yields 5.55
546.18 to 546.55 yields 6.3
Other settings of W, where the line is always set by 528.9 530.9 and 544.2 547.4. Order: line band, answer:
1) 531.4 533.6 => 0.08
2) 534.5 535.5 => -0.01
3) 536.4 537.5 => 0.02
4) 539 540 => 0.11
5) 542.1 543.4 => -0.04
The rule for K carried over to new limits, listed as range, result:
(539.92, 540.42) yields 5.65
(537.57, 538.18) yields 6.56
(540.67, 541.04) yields 5.43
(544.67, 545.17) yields 6.11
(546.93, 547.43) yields 6.36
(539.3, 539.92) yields 5.72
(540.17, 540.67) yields 5.45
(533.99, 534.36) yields 5.74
